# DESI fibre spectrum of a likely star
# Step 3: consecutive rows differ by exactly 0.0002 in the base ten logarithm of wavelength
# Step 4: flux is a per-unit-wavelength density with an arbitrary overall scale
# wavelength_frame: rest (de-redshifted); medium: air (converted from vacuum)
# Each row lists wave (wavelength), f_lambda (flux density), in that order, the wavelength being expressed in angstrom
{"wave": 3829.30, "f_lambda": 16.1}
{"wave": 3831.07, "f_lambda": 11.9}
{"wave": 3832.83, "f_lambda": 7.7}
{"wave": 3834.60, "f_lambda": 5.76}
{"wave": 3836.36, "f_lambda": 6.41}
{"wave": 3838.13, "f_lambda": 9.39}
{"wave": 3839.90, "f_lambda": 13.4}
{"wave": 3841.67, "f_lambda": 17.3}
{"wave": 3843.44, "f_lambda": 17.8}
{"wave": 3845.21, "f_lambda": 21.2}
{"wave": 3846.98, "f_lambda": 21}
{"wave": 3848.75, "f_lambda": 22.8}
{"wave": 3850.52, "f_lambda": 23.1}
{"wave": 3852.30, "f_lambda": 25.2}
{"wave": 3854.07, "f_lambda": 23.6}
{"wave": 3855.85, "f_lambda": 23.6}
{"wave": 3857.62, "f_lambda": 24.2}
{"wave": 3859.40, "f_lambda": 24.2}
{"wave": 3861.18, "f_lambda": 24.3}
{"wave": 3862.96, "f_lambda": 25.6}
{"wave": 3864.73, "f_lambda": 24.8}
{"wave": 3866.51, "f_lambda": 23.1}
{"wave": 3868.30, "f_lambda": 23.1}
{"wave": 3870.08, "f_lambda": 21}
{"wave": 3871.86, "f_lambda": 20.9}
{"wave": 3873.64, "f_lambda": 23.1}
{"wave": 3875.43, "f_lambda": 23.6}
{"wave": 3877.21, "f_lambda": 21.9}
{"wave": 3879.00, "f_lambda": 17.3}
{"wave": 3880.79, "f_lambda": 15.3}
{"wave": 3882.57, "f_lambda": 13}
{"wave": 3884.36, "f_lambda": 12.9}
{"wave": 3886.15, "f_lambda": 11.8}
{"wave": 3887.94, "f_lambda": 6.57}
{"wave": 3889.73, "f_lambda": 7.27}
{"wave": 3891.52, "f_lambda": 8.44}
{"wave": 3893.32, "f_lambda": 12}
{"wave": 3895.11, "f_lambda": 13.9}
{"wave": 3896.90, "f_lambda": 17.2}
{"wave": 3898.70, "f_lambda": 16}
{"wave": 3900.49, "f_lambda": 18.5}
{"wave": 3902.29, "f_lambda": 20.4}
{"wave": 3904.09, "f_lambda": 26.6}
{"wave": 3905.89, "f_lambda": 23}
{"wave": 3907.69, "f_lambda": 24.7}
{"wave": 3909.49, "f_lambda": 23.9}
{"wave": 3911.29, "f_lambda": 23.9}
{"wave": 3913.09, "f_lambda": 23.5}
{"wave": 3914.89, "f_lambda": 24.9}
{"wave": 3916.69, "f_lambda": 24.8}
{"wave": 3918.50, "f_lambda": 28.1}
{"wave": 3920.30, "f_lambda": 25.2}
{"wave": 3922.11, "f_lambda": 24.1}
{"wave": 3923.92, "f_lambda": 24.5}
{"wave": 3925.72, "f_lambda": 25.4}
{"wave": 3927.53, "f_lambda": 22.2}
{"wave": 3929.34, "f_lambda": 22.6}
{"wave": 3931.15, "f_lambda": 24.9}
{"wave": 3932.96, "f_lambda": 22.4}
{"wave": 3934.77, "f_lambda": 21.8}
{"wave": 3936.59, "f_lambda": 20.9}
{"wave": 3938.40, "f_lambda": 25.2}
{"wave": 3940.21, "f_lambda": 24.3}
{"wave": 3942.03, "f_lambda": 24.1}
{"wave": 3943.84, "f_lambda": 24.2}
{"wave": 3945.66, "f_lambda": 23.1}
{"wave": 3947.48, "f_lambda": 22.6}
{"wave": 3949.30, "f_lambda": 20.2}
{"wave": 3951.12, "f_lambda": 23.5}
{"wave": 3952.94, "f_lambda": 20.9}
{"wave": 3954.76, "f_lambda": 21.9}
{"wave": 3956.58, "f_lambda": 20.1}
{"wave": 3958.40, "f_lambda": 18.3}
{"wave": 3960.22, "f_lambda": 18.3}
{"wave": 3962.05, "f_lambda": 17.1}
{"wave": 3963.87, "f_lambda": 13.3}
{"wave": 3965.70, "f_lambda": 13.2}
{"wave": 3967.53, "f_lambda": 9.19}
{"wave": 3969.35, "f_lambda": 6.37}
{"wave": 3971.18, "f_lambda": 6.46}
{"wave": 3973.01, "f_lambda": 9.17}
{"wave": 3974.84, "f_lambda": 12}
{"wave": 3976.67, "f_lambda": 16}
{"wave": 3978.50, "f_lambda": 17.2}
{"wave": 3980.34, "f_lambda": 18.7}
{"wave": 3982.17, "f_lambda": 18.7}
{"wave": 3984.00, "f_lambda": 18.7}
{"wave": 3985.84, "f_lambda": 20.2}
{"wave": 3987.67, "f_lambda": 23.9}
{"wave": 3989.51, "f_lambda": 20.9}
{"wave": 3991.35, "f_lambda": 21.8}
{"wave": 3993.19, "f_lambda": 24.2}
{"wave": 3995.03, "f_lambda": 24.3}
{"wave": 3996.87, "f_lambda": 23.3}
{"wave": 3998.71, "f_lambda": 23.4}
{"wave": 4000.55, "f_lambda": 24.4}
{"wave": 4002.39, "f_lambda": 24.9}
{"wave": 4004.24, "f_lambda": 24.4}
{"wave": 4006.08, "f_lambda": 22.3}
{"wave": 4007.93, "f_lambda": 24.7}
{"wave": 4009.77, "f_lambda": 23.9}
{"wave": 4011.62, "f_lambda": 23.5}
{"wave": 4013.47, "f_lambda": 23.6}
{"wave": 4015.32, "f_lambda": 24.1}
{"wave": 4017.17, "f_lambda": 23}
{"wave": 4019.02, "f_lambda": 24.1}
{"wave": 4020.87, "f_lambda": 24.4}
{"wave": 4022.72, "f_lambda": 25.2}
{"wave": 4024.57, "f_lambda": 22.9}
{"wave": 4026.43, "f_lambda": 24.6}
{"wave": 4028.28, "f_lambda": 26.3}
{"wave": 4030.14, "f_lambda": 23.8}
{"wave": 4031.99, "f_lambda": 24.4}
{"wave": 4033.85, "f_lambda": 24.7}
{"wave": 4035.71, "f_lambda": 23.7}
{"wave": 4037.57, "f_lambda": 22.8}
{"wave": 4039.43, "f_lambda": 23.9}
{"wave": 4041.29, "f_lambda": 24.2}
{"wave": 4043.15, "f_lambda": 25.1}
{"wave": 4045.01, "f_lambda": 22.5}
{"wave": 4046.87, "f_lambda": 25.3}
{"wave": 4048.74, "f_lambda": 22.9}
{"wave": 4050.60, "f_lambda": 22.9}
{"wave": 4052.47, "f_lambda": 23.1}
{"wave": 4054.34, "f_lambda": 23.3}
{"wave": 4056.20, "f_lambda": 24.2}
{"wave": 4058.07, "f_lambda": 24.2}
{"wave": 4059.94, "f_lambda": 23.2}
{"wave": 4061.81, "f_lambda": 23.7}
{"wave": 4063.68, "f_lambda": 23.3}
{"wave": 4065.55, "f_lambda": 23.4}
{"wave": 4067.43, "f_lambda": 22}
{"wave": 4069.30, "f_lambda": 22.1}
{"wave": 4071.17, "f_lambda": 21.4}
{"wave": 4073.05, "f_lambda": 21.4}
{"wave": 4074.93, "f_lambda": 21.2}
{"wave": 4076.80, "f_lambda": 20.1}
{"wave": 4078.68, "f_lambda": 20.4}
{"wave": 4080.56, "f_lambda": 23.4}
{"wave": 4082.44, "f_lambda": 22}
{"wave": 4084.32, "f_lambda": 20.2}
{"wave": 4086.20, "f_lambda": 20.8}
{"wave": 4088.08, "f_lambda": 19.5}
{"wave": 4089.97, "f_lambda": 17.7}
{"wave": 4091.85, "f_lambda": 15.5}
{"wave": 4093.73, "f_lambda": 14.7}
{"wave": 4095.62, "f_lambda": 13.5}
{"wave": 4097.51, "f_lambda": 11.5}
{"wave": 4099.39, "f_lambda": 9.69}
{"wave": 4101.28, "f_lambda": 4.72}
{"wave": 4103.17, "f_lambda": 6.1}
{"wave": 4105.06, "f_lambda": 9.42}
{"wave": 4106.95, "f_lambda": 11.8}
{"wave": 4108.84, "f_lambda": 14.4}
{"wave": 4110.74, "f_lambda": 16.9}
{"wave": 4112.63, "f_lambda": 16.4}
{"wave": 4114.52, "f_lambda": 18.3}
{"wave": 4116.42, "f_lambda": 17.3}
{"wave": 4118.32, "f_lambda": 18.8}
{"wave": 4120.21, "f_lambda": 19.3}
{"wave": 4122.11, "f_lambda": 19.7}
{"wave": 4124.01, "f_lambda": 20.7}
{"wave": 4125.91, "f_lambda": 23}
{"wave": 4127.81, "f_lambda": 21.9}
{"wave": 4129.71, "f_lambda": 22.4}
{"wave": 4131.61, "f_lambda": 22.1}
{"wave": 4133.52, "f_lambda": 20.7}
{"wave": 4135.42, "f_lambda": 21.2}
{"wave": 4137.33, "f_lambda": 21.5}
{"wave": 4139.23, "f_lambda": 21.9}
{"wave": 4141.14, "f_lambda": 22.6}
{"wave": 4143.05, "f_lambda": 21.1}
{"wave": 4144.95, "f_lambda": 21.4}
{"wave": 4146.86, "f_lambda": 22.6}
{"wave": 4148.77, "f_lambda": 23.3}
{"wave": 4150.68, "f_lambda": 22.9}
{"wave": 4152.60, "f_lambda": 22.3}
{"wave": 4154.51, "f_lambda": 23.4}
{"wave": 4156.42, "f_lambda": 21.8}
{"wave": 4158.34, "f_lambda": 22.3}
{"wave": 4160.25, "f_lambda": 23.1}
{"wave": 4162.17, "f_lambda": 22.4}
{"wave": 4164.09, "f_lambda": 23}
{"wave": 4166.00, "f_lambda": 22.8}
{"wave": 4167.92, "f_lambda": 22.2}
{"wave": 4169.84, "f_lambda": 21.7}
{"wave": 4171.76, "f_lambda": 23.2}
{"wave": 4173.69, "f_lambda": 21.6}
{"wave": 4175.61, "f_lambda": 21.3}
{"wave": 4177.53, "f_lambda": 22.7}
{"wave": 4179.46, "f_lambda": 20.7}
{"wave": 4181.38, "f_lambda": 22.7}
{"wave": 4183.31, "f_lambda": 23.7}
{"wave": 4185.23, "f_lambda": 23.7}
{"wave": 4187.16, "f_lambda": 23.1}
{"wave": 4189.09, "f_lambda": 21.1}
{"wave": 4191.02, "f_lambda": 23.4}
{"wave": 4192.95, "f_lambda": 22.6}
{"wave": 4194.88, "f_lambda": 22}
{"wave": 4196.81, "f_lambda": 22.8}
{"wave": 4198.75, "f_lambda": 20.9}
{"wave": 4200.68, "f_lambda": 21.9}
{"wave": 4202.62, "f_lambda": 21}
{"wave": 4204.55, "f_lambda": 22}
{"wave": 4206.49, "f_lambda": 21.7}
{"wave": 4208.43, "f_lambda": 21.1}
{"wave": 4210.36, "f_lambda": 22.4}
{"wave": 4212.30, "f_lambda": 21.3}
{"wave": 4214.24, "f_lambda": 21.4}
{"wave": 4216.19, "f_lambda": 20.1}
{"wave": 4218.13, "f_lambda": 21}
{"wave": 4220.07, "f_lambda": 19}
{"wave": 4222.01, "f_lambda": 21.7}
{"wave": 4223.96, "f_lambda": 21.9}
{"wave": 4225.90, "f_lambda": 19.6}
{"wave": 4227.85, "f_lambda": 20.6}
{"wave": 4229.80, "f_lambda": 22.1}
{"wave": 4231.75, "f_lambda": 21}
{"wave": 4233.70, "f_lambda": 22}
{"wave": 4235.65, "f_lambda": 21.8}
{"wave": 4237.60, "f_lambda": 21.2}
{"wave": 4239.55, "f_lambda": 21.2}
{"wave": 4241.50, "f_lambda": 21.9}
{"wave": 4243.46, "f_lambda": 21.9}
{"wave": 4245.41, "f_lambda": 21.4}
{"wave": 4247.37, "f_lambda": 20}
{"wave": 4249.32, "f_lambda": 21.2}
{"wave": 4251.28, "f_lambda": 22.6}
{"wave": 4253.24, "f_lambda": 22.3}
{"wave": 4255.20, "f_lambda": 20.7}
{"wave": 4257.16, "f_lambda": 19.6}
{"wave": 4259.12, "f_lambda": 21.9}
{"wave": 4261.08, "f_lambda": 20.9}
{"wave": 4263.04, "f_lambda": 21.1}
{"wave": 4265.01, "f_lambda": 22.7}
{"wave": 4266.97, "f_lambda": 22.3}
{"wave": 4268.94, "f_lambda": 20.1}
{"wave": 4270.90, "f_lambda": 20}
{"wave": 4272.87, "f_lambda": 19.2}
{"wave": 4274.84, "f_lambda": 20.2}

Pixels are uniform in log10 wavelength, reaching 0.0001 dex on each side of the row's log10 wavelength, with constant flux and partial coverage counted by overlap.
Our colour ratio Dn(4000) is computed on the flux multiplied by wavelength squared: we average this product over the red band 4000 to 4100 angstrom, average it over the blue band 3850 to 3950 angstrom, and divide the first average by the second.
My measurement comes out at 1.13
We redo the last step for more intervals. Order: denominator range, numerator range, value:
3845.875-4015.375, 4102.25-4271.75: 1.16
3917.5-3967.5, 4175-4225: 1.14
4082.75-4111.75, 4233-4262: 1.65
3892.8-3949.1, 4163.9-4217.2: 1.11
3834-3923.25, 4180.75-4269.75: 1.31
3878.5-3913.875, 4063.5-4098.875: 1.27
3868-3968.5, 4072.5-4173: 1.07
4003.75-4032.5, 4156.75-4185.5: 1.00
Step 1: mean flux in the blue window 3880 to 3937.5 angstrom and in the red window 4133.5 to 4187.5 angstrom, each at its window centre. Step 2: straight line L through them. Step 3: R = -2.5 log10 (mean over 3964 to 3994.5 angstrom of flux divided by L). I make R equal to 0.26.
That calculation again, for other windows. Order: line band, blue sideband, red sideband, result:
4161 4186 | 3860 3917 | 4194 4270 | -0.073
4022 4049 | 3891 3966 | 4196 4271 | -0.134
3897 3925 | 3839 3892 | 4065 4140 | -0.210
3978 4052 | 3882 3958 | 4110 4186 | -0.109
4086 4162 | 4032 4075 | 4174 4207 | 0.222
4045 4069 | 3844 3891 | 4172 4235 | -0.118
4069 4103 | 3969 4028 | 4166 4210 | 0.230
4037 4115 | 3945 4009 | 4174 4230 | 0.046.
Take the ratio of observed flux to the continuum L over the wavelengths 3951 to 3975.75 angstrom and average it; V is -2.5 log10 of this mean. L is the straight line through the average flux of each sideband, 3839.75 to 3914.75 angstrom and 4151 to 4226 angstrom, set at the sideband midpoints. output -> 0.353 mag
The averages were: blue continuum 19.8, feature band 14.7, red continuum 22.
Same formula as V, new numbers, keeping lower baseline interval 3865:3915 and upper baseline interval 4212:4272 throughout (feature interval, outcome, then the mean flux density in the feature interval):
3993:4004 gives -0.24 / 24.1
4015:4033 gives -0.24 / 24.3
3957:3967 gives 0.19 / 16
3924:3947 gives -0.24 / 23.5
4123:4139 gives -0.07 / 21.7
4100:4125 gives 0.33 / 14.9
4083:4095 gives 0.11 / 18.1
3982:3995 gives -0.12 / 21.6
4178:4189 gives -0.10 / 22.6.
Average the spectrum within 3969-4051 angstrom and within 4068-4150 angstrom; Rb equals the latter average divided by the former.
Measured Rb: 0.8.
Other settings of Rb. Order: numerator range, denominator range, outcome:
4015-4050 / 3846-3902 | 1.27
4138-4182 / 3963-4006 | 1.23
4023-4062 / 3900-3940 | 1.01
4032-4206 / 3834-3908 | 1.13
